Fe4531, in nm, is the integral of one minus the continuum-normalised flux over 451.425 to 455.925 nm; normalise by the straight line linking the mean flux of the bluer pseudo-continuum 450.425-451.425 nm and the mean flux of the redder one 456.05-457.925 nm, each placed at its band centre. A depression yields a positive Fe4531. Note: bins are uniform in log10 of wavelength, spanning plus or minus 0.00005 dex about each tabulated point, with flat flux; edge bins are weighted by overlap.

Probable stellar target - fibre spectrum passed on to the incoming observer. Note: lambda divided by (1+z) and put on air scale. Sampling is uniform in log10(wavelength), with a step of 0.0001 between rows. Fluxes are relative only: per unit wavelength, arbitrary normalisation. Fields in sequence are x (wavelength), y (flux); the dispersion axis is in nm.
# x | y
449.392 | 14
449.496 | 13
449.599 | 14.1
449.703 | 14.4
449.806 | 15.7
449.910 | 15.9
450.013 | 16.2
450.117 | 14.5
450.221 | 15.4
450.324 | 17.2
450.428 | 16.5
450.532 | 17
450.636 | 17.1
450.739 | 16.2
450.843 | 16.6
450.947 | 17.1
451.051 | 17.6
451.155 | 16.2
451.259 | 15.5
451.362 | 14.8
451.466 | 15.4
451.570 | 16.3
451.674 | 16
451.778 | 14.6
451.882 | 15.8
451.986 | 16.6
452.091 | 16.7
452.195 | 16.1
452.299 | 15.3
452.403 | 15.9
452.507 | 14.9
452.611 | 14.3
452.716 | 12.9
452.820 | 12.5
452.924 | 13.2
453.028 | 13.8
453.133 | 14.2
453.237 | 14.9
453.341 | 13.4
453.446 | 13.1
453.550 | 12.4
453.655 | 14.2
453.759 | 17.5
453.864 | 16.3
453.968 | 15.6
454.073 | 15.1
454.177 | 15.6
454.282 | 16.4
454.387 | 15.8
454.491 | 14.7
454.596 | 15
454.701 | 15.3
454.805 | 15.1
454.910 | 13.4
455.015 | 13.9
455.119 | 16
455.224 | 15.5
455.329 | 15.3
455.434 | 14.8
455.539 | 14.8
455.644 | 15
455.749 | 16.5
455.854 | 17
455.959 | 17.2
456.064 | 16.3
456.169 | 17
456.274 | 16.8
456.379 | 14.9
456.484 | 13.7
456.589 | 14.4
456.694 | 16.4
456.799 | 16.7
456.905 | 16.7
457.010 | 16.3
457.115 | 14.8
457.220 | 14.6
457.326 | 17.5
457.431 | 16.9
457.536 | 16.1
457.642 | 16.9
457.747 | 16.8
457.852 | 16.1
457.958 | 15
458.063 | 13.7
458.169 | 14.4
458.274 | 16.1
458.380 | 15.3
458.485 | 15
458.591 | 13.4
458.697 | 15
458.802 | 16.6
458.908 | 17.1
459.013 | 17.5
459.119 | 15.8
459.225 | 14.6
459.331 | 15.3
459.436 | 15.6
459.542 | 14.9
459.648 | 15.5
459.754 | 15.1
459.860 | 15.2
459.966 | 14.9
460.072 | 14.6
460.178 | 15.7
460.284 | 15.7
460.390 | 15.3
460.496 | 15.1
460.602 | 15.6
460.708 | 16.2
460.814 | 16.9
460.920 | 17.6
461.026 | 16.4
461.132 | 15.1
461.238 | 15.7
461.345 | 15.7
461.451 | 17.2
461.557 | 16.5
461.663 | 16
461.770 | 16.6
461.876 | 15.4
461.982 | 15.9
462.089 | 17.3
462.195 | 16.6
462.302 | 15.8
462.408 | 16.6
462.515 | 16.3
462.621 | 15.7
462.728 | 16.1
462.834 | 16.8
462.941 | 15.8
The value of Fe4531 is 0.333 nm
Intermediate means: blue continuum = 16.5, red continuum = 16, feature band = 15.1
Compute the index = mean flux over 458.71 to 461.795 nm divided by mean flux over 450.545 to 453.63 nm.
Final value 1.04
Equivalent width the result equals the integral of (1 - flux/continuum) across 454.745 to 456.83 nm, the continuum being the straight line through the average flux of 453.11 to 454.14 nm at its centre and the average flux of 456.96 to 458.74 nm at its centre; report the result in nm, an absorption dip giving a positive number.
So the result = -0.05 nm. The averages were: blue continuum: 14.7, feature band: 15.5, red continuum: 15.5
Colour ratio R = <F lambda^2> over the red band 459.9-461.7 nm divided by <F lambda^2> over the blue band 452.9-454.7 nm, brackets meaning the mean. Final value 1.11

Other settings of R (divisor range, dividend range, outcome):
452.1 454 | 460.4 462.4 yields 1.16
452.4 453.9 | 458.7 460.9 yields 1.14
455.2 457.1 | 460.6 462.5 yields 1.05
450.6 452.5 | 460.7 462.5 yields 1.06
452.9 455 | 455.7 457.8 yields 1.11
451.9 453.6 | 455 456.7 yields 1.10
